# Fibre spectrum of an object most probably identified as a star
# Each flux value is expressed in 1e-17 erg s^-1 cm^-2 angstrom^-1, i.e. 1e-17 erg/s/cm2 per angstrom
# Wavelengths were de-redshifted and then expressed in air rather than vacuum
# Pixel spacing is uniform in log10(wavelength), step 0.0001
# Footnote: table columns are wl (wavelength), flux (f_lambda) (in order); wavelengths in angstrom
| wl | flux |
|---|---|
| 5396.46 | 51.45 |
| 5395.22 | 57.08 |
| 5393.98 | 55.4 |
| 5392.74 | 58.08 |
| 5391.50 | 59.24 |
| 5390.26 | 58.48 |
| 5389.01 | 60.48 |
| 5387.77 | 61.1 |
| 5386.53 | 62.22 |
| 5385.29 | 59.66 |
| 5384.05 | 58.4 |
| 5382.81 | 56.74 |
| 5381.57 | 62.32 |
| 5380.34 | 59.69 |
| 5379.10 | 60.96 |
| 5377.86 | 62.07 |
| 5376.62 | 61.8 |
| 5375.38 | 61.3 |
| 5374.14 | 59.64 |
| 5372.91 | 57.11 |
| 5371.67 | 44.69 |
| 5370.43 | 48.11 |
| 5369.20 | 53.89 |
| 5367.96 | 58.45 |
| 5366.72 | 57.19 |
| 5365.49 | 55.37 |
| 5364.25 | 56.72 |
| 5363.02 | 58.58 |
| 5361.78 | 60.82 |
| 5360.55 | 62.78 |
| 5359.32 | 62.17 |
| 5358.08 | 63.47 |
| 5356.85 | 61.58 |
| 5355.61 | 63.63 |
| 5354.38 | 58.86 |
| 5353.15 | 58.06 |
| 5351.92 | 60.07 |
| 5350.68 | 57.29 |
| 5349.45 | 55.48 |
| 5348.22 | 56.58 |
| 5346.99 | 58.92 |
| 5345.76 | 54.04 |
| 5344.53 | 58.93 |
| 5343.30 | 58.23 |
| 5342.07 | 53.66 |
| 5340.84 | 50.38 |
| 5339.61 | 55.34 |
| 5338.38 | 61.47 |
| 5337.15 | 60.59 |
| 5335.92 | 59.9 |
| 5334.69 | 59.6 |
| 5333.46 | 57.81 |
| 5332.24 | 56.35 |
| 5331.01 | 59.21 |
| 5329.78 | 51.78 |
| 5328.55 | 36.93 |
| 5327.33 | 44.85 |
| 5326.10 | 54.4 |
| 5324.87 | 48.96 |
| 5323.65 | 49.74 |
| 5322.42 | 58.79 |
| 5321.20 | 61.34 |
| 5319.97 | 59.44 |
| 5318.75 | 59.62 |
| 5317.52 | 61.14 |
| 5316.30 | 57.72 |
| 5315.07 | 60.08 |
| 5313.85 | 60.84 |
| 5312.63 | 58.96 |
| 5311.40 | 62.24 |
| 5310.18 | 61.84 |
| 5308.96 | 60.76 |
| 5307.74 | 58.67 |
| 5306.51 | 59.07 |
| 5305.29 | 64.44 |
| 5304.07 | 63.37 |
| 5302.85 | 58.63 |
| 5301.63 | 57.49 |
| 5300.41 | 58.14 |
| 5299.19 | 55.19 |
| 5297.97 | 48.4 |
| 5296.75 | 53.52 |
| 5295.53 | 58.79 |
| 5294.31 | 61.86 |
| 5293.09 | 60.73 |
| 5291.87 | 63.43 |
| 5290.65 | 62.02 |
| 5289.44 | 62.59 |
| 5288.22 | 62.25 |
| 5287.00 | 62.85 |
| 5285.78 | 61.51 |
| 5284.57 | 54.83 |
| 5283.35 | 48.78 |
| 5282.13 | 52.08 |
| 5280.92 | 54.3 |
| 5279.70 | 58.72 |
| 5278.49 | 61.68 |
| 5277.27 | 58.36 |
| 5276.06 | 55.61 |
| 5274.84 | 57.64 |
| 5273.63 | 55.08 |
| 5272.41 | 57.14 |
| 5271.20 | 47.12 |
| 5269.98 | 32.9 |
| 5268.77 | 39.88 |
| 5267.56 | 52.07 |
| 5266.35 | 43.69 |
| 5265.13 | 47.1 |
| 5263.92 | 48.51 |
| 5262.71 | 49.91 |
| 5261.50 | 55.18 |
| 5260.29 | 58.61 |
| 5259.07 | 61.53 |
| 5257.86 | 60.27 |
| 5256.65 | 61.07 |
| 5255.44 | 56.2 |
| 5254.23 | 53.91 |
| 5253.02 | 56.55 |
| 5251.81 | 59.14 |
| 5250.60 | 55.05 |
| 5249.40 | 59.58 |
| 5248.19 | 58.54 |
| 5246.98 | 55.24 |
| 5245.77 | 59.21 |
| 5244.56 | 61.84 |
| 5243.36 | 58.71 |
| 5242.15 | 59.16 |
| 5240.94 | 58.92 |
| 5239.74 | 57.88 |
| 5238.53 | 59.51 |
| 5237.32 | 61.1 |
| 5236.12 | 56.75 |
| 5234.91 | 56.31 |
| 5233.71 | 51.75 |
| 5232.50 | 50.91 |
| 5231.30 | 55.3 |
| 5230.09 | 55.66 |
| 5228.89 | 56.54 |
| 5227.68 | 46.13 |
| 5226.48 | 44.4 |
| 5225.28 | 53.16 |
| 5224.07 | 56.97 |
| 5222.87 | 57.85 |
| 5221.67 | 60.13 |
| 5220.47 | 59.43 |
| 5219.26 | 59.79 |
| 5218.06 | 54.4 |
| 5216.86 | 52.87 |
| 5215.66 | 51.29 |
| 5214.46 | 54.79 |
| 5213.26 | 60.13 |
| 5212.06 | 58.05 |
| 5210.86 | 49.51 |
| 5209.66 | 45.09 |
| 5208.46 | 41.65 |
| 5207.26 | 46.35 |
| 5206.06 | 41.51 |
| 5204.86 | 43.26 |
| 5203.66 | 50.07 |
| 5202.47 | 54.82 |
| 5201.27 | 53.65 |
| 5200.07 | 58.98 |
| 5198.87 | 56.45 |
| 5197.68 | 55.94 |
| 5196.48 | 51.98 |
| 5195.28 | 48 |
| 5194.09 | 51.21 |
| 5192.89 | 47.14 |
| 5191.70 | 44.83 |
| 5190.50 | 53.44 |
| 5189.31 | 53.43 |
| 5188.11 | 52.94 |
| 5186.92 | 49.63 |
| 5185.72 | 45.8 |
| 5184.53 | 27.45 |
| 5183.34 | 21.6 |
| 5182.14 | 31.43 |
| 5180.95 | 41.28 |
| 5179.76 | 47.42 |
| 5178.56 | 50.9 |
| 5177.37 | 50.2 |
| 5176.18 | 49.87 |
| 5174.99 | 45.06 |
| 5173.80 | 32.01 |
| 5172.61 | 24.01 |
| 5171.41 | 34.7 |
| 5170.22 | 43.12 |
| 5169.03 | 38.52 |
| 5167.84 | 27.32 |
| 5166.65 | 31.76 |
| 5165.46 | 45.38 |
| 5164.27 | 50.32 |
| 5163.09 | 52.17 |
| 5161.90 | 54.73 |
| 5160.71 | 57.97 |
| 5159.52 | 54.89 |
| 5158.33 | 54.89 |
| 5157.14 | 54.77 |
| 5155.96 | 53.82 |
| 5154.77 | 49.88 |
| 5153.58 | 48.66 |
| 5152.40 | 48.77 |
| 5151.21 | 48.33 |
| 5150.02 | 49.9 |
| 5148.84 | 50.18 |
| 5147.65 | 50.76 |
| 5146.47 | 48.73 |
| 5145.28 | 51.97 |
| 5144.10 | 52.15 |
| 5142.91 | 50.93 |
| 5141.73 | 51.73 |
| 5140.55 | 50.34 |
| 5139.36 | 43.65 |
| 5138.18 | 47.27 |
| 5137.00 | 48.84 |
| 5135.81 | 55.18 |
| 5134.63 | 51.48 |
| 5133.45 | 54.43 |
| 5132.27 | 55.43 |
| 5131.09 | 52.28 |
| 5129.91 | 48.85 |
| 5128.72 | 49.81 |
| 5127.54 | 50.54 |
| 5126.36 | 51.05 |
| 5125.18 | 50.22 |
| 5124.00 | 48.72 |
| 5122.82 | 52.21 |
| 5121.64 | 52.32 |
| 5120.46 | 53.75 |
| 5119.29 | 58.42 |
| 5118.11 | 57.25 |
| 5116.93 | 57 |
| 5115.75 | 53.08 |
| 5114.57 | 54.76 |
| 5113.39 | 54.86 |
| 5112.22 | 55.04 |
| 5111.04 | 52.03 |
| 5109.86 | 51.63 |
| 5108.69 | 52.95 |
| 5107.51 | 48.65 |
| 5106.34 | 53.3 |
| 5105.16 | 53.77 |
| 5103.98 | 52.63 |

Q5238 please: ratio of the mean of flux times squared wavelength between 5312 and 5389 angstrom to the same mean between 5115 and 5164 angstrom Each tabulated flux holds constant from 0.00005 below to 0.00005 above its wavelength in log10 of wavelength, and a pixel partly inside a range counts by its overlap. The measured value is 1.20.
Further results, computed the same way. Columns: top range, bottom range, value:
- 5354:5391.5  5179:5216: 1.31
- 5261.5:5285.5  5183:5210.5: 1.11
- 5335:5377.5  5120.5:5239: 1.25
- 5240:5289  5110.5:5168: 1.13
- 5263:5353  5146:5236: 1.20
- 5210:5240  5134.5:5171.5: 1.16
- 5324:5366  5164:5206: 1.35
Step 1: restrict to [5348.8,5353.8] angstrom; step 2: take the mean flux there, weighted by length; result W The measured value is 57.7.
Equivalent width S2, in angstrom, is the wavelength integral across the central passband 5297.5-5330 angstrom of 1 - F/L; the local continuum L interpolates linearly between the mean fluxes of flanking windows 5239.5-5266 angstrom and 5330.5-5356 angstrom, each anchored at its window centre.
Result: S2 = 0.3 angstrom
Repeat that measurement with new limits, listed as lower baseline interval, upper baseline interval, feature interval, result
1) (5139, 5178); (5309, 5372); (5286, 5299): -1.23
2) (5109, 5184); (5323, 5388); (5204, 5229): -0.25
